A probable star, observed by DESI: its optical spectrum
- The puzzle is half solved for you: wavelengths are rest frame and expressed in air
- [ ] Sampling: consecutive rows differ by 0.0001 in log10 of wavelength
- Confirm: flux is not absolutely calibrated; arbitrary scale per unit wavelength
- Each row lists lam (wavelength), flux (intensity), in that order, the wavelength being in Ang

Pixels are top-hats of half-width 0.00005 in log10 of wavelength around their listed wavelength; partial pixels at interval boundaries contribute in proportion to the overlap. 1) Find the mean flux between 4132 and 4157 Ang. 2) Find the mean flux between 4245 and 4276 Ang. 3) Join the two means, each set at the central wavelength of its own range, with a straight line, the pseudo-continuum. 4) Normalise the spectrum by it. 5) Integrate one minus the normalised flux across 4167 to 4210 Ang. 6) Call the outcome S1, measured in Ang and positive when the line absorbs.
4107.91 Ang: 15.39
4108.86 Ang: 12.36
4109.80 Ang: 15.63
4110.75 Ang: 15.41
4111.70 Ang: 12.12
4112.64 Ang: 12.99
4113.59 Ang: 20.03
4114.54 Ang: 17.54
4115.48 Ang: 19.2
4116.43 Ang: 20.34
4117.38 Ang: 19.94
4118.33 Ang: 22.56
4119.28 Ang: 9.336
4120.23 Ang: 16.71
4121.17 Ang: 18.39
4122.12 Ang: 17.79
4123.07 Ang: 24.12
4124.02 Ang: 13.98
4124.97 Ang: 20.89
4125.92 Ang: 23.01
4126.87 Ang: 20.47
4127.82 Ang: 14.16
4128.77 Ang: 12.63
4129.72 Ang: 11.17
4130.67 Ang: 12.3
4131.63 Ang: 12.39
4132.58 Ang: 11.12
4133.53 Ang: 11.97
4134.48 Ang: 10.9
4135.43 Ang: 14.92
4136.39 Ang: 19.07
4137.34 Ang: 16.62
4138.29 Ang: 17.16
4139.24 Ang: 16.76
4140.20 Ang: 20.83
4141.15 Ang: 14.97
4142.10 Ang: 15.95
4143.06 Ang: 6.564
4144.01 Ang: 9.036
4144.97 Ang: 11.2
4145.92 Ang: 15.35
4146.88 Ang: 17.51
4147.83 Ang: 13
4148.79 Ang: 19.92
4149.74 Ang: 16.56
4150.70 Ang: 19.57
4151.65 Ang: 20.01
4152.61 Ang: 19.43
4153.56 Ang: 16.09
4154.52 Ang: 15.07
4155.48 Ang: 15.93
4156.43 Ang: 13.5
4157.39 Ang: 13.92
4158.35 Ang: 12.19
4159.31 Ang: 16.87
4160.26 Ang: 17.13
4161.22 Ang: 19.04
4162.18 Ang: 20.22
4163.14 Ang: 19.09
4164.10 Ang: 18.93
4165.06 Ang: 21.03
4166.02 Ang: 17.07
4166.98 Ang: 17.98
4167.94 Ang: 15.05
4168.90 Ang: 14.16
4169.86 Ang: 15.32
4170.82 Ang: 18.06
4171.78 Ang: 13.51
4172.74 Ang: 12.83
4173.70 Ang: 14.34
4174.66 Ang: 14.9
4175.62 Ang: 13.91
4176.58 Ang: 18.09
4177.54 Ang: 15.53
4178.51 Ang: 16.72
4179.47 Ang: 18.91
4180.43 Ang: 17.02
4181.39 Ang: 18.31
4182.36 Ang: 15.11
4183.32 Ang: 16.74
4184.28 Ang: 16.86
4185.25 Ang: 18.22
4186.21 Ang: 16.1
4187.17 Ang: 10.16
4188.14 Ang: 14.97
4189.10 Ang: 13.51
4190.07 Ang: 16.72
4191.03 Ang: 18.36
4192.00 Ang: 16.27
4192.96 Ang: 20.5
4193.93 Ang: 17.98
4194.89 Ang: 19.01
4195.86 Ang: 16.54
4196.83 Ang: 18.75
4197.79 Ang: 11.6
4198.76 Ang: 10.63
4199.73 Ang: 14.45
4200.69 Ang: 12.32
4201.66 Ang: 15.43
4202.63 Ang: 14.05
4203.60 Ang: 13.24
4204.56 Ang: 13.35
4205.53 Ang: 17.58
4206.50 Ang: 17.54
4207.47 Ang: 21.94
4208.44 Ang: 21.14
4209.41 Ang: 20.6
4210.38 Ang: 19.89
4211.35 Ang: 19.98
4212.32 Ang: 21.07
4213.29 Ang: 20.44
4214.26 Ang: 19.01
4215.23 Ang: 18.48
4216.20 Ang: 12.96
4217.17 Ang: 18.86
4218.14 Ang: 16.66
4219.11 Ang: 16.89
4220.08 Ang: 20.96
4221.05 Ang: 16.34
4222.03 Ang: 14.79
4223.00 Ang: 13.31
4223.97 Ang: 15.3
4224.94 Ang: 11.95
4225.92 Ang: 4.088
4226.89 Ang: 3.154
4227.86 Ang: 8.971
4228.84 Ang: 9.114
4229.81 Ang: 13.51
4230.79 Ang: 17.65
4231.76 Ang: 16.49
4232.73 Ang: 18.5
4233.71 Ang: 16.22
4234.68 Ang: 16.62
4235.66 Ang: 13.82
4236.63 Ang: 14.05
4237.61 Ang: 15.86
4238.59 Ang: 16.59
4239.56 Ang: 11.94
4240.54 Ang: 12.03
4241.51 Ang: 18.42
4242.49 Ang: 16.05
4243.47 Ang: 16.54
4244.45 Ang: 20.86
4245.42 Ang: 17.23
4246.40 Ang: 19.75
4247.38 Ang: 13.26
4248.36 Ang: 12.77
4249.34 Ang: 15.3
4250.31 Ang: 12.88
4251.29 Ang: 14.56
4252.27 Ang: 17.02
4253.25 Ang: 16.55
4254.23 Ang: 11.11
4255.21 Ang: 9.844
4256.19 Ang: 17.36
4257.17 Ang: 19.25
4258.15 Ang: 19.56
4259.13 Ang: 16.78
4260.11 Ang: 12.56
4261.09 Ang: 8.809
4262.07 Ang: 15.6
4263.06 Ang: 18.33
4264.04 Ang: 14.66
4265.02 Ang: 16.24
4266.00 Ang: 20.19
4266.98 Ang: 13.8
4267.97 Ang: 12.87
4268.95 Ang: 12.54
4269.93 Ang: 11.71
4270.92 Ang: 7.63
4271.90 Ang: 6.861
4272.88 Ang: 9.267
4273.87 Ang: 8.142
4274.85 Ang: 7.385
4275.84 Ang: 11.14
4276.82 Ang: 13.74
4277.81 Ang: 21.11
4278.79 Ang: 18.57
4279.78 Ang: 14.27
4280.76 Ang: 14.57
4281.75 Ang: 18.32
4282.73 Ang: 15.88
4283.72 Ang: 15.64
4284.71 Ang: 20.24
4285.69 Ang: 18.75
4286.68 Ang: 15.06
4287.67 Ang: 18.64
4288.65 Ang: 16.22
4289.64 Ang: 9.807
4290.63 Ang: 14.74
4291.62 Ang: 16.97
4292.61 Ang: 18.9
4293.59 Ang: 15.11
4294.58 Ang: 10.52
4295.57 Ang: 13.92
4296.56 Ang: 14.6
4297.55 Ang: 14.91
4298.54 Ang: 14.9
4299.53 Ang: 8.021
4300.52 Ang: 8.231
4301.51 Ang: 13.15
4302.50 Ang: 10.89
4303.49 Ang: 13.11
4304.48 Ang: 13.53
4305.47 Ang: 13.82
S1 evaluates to -3.9 Ang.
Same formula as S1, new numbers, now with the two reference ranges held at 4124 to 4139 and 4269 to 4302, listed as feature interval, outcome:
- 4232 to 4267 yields -3.6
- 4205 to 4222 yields -5.0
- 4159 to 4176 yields -2.0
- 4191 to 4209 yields -2.1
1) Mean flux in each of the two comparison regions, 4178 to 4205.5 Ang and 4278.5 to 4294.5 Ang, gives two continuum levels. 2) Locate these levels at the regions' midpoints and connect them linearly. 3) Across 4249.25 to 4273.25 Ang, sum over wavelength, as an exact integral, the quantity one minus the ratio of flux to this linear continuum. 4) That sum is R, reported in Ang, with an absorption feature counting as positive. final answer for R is 3.0 Ang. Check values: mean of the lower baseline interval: 15.8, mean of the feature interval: 14.1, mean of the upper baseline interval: 16.2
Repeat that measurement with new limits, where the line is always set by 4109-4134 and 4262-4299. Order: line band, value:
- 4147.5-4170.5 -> -1.6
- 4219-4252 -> 1.0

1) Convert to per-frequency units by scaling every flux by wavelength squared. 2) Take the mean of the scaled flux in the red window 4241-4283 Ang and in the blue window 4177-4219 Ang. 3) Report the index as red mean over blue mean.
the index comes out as 0.90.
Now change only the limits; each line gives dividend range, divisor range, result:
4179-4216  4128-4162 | 1.15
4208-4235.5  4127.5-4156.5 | 1.10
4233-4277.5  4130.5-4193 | 0.94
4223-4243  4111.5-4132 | 0.84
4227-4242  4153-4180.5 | 0.91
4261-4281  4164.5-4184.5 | 0.85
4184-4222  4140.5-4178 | 1.08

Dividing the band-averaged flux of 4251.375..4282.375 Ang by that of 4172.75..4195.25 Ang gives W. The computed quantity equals 0.9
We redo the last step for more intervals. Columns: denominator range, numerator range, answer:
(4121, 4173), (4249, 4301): 0.89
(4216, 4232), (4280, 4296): 1.17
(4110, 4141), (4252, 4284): 0.86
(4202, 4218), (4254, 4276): 0.73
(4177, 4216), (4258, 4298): 0.86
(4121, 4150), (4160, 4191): 1.06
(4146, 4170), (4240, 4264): 0.91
